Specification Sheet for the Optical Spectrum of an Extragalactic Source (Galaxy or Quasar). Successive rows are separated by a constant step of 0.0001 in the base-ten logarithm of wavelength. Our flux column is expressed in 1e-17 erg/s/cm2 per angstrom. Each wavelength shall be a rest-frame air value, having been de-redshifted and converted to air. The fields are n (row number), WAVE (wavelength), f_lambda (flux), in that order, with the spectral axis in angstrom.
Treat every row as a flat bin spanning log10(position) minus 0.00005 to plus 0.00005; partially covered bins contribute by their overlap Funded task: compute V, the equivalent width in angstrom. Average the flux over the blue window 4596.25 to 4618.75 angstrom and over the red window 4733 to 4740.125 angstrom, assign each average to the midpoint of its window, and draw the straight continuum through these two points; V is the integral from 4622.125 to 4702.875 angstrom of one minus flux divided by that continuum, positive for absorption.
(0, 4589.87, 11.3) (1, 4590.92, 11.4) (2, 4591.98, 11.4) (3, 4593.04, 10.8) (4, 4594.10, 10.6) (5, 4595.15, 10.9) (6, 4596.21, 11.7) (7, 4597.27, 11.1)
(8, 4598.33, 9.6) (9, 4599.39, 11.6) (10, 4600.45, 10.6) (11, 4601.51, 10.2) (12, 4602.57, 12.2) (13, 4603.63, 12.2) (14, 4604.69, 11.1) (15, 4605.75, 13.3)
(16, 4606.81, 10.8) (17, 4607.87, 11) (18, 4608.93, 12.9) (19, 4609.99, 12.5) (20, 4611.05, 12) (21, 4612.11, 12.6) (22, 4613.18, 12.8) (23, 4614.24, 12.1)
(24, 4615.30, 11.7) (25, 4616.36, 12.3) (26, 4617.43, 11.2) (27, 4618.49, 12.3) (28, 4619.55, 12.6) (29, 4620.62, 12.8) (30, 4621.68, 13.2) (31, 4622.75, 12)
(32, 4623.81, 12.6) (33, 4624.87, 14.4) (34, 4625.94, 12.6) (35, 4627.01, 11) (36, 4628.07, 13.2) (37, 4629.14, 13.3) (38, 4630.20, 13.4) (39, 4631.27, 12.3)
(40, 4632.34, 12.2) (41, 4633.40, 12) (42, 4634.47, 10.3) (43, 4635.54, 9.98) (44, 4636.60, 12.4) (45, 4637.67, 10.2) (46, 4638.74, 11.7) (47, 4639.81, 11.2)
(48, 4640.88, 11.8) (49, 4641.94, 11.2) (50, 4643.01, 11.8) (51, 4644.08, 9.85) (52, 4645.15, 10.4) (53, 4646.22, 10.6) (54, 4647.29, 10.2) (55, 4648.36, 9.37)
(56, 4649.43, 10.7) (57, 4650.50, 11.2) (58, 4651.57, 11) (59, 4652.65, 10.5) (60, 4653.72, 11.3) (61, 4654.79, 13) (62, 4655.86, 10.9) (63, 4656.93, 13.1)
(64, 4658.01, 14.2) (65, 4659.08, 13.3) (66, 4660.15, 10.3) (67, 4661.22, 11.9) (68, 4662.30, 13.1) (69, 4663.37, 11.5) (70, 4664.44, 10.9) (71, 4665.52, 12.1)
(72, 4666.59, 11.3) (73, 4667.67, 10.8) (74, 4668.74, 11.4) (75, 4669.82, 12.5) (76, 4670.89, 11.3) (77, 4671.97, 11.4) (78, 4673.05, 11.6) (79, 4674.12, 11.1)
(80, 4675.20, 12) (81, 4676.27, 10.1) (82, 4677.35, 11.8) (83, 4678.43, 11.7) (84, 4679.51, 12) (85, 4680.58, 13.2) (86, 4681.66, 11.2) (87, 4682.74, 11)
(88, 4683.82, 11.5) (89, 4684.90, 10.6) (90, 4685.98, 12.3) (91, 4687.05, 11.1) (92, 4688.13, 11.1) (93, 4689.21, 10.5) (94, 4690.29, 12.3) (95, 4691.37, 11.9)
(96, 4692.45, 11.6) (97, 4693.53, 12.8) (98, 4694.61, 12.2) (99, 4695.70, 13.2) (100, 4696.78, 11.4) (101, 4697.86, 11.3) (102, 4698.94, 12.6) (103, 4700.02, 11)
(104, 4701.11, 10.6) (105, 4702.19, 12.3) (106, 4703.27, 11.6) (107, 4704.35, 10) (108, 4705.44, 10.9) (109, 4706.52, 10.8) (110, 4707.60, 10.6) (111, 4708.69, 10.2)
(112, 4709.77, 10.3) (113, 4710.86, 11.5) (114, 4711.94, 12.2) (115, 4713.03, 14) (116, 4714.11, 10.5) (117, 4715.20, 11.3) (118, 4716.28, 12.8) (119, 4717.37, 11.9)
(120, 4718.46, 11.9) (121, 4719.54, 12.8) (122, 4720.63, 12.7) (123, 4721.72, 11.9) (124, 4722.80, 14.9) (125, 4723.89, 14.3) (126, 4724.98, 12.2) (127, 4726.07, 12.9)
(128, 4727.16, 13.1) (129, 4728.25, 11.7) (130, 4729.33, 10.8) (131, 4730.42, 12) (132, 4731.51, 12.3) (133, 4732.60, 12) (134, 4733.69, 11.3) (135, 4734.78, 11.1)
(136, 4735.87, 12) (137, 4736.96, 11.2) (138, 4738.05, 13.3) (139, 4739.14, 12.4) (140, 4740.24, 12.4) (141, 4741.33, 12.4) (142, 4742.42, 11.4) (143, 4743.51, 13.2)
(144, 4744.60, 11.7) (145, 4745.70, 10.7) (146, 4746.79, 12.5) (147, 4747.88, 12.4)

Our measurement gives 1.0 angstrom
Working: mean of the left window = 11.7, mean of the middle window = 11.7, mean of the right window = 11.9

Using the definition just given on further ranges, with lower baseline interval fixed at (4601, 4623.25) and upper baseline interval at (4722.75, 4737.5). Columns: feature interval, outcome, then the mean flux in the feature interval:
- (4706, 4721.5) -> 0.6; 11.7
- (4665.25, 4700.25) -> 1.5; 11.6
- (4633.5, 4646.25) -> 1.2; 11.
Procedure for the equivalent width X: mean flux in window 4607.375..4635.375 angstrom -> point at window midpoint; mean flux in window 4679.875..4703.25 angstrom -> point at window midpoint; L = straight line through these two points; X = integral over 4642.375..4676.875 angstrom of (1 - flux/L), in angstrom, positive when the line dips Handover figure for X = 1.7 angstrom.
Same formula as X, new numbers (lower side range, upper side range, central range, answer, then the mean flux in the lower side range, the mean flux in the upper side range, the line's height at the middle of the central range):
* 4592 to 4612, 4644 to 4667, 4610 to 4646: -1.7 angstrom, 11.4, 11.4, 11.4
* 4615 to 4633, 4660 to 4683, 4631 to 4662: 1.9 angstrom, 12.5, 11.6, 12.1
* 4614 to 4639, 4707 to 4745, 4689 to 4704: 0.4 angstrom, 12.2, 12.1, 12.1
